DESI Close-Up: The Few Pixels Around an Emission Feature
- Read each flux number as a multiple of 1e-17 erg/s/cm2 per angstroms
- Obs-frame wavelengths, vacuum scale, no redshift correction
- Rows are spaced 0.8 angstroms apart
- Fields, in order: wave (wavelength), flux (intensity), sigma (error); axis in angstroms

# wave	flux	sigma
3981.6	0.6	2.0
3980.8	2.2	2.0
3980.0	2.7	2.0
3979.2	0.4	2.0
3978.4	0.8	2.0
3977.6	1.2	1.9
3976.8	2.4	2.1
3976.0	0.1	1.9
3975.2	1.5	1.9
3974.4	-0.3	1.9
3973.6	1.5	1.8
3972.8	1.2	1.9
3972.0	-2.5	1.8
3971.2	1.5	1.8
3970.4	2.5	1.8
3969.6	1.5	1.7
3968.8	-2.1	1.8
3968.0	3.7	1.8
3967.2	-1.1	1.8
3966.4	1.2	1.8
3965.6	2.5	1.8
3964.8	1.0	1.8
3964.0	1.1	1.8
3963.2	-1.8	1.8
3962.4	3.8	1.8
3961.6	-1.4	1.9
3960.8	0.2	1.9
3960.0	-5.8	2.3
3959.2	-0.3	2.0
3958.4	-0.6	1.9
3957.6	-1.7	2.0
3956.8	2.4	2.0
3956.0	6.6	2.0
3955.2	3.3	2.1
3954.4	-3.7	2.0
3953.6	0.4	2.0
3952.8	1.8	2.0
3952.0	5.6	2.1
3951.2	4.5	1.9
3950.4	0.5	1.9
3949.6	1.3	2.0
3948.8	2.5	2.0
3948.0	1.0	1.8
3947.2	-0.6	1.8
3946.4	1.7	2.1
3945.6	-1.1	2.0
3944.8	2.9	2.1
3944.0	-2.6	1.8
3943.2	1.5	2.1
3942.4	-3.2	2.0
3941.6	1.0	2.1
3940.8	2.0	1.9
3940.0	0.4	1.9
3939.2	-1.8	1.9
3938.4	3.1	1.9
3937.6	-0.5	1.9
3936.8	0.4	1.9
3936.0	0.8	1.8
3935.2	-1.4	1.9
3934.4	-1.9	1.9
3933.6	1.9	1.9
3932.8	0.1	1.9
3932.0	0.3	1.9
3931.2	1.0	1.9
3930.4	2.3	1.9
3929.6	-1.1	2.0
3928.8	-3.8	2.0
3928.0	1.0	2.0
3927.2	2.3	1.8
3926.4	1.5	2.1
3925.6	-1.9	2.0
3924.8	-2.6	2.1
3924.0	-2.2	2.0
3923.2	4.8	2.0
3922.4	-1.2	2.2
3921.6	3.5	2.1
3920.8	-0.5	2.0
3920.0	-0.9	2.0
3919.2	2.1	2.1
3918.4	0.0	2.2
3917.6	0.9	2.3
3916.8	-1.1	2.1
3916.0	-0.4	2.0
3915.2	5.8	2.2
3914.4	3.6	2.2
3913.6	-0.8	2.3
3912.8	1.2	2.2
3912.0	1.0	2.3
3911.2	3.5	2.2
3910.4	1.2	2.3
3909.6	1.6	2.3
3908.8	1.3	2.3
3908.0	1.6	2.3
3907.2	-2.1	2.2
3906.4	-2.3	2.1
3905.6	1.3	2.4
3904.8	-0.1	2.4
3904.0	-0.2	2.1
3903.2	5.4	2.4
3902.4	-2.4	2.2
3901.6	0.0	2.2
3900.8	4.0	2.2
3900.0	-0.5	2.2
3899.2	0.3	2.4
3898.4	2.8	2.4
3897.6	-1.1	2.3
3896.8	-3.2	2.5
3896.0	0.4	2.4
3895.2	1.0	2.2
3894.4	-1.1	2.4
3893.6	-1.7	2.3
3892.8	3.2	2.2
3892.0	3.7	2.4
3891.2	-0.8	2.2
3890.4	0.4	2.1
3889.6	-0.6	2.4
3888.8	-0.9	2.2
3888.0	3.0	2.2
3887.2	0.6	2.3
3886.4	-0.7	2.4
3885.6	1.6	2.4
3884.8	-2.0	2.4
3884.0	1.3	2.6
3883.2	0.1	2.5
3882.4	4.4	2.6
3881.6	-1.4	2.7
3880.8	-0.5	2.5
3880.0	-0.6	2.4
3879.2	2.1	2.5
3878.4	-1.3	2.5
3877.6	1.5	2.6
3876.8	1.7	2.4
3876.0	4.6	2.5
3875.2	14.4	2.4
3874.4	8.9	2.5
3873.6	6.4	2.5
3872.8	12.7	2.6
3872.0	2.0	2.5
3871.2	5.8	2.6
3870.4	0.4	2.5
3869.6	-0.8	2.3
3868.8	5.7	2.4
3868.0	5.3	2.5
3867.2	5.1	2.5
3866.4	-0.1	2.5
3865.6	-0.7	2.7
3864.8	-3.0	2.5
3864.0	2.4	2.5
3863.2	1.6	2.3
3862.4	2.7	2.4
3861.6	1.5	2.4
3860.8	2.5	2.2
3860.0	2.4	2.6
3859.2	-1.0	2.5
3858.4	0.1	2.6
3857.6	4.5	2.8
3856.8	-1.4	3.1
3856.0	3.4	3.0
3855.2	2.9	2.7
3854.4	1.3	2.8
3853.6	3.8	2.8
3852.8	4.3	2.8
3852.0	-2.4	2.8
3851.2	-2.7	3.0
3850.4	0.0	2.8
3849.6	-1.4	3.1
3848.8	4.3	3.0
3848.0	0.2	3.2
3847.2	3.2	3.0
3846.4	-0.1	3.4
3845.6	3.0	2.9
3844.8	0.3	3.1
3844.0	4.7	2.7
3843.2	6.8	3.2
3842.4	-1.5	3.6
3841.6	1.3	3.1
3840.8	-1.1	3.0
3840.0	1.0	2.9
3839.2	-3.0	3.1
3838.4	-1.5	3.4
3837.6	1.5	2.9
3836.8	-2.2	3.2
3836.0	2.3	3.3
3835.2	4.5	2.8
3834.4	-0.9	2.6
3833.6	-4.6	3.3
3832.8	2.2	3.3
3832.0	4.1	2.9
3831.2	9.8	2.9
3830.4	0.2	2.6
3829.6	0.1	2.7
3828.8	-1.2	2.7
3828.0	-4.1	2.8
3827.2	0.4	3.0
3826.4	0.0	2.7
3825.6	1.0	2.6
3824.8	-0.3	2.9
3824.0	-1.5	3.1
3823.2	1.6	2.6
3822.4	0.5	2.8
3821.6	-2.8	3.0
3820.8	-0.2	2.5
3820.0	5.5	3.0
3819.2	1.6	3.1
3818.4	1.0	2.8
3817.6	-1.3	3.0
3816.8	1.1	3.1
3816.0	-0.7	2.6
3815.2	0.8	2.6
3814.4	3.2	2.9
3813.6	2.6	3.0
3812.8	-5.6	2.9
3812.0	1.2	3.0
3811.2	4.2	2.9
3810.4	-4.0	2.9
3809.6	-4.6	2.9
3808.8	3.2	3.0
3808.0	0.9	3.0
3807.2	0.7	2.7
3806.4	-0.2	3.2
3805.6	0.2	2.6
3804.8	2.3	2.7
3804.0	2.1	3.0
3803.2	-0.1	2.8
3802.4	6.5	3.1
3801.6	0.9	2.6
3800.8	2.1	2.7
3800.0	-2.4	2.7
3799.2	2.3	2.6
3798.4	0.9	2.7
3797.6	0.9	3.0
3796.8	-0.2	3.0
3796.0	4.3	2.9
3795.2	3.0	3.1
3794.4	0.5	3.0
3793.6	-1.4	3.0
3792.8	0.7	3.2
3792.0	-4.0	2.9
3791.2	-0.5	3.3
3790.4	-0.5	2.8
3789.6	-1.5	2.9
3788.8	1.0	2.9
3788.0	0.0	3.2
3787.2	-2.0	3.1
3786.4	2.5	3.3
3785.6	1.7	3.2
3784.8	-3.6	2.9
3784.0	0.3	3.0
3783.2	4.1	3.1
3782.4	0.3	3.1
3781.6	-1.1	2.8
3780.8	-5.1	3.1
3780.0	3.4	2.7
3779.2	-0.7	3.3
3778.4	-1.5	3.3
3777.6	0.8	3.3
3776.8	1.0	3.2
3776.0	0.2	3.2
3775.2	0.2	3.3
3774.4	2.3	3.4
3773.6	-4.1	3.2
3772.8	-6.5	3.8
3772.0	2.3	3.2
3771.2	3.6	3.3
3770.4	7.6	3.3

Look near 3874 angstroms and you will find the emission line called [O II] 3727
